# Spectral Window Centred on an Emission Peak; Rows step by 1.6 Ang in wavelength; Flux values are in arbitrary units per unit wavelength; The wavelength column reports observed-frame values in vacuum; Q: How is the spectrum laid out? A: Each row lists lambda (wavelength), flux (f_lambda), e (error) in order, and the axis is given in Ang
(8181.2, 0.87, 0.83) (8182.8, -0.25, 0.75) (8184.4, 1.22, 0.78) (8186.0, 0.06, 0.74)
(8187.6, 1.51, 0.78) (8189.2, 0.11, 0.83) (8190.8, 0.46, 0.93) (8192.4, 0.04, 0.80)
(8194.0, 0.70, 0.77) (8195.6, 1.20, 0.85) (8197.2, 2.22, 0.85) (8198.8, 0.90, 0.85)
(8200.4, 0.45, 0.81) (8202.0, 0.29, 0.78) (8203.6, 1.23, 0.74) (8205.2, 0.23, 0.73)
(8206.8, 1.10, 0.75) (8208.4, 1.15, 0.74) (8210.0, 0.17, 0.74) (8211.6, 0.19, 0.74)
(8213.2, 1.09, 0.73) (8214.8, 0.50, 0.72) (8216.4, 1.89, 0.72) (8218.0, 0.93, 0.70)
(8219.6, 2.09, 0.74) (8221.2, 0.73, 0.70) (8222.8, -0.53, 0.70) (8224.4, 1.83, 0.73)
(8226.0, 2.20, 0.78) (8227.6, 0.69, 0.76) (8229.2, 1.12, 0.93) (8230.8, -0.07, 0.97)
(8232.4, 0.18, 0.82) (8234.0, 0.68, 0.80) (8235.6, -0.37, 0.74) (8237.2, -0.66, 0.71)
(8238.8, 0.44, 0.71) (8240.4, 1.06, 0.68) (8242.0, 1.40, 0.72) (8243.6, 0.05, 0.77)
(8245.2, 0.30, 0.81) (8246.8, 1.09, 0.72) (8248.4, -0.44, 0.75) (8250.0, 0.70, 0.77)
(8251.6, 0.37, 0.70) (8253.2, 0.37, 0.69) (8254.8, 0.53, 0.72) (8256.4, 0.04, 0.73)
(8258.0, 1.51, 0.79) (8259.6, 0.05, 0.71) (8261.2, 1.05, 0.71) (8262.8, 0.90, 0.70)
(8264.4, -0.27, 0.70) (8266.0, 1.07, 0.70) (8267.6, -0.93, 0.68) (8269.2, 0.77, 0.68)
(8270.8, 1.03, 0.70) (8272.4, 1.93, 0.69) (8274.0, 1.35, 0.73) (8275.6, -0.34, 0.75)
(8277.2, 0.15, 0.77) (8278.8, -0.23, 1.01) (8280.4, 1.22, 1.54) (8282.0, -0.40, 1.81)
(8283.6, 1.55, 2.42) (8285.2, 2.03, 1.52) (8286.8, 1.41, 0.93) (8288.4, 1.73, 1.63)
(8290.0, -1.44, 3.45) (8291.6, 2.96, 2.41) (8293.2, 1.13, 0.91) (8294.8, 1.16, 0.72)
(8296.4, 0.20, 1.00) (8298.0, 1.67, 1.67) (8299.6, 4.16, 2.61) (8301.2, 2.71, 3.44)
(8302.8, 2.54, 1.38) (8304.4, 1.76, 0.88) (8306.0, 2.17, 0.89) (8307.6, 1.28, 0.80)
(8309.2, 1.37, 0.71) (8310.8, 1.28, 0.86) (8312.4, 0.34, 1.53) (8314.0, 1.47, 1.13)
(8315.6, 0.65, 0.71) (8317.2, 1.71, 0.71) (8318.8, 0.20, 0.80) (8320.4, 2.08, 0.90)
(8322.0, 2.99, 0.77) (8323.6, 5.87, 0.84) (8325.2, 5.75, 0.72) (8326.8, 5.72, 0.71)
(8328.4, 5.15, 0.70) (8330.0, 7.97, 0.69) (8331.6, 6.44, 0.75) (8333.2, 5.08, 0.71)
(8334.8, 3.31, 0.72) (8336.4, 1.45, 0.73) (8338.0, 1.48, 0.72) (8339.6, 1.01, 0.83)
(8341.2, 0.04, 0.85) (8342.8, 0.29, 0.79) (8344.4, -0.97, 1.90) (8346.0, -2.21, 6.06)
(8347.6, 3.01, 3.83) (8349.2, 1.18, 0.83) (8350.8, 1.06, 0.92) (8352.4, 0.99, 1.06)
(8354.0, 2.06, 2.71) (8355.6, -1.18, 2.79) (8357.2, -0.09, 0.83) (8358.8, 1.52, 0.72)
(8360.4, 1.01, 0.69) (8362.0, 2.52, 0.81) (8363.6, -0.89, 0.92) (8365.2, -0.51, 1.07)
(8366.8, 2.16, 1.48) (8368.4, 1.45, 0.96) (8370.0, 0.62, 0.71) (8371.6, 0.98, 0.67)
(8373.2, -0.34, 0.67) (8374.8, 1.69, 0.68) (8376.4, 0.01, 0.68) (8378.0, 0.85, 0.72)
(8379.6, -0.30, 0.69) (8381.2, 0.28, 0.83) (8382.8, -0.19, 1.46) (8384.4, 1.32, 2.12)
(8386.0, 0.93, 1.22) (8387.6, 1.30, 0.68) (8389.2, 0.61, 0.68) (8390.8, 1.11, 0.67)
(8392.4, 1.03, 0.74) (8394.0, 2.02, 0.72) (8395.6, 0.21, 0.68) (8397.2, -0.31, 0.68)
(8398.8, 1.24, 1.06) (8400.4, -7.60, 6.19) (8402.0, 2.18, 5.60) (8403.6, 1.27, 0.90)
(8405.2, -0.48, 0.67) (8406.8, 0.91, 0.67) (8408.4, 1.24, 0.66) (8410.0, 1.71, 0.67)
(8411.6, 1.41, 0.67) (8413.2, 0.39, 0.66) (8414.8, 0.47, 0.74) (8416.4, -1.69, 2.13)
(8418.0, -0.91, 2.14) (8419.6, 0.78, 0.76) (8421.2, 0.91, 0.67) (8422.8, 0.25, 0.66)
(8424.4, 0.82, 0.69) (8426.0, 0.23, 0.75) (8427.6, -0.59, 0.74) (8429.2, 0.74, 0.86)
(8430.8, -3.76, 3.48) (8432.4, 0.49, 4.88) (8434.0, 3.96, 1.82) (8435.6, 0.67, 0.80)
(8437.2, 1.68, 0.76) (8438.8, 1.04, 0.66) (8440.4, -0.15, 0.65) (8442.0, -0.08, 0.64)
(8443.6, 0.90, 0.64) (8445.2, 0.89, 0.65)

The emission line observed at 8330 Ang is [O II] 3727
